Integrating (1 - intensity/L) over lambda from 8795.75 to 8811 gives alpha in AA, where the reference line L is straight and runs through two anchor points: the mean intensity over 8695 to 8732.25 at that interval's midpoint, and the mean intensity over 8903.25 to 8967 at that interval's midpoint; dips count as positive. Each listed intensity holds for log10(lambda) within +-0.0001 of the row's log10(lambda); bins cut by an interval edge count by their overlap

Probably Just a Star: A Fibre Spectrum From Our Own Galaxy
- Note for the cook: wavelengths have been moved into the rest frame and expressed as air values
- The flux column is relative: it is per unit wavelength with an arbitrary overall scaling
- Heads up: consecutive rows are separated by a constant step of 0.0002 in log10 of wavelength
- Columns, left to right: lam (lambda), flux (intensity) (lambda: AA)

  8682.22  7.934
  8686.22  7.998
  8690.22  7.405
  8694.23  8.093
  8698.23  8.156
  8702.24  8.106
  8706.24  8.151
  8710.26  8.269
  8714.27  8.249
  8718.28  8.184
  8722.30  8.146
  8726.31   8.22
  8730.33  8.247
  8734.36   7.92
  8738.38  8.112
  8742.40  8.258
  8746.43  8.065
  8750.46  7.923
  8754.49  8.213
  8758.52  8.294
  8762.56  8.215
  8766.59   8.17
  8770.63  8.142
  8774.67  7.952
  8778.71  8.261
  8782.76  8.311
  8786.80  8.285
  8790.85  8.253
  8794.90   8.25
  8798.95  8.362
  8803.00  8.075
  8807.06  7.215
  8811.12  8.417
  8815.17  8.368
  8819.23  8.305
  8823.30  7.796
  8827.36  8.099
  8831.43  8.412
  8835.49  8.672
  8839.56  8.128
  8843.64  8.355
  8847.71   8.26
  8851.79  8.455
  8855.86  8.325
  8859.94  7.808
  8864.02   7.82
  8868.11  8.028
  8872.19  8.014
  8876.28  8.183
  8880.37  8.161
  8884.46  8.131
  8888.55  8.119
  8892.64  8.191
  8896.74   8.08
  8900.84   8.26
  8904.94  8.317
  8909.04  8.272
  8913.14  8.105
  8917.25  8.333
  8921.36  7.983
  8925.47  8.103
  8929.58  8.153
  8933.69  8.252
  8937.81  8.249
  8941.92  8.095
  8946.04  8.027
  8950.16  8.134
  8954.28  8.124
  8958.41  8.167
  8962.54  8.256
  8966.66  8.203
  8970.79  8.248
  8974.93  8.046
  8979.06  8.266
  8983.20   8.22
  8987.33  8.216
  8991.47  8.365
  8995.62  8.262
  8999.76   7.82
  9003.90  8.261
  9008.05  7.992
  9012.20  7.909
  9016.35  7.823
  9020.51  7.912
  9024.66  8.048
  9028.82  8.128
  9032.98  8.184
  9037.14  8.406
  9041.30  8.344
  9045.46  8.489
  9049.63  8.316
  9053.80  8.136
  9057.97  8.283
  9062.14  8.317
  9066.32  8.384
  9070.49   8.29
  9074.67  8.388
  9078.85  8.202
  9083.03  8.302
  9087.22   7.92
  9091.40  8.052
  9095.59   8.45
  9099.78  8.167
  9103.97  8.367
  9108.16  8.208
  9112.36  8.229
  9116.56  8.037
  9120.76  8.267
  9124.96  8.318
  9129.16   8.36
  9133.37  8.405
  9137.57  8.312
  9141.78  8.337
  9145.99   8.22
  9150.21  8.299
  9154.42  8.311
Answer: 0.4 AA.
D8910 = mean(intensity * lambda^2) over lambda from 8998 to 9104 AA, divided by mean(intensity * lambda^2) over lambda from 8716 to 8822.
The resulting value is 1.07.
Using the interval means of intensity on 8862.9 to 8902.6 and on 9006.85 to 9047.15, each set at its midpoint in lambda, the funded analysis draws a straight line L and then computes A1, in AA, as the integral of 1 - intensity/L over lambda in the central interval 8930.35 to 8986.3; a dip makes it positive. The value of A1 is -0.4 AA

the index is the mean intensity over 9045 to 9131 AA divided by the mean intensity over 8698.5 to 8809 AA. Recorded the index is 1.0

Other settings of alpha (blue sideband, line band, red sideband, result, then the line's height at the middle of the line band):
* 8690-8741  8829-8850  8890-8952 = -0.5 AA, 8.15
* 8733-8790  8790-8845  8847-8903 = -0.3 AA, 8.14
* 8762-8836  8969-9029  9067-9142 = 1.0 AA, 8.23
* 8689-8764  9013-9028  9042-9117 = 0.5 AA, 8.24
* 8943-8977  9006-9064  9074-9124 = 0.1 AA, 8.18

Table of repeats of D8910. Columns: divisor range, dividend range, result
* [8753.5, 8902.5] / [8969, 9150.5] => 1.06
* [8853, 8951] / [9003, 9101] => 1.04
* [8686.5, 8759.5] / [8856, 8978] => 1.05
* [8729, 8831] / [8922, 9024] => 1.04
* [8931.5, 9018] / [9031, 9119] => 1.04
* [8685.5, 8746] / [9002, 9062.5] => 1.08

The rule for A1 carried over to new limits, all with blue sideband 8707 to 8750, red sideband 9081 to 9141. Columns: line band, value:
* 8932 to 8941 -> 0.0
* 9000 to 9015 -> 0.4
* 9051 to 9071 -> -0.1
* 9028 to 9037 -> 0.0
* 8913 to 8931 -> 0.1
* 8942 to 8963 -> 0.2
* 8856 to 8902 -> 0.6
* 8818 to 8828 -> 0.2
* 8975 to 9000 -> 0.0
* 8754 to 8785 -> -0.1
